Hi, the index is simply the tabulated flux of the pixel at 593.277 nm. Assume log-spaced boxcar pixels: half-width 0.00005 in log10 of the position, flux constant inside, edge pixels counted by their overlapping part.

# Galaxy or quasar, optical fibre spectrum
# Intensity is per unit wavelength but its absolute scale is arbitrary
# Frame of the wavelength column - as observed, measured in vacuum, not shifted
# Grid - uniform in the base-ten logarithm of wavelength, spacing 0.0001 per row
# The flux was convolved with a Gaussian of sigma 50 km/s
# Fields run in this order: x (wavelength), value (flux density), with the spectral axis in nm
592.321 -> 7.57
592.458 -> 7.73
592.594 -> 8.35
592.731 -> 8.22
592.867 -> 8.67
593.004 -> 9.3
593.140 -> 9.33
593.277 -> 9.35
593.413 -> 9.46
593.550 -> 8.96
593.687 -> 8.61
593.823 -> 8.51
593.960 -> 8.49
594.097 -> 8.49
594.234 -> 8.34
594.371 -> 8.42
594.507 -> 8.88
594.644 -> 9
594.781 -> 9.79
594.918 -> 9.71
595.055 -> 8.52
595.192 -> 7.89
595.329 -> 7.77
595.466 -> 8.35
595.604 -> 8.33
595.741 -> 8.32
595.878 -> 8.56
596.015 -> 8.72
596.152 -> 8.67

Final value 9.35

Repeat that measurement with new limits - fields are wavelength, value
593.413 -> 9.46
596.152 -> 8.67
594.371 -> 8.42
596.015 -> 8.72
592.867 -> 8.67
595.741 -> 8.32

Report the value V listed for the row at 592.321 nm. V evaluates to 7.57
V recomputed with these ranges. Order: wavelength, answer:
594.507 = 8.88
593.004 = 9.3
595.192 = 7.89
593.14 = 9.33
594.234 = 8.34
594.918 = 9.71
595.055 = 8.52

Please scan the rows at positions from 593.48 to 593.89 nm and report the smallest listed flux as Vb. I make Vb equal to 8.51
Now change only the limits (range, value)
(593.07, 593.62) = 8.96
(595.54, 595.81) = 8.32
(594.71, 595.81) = 7.77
